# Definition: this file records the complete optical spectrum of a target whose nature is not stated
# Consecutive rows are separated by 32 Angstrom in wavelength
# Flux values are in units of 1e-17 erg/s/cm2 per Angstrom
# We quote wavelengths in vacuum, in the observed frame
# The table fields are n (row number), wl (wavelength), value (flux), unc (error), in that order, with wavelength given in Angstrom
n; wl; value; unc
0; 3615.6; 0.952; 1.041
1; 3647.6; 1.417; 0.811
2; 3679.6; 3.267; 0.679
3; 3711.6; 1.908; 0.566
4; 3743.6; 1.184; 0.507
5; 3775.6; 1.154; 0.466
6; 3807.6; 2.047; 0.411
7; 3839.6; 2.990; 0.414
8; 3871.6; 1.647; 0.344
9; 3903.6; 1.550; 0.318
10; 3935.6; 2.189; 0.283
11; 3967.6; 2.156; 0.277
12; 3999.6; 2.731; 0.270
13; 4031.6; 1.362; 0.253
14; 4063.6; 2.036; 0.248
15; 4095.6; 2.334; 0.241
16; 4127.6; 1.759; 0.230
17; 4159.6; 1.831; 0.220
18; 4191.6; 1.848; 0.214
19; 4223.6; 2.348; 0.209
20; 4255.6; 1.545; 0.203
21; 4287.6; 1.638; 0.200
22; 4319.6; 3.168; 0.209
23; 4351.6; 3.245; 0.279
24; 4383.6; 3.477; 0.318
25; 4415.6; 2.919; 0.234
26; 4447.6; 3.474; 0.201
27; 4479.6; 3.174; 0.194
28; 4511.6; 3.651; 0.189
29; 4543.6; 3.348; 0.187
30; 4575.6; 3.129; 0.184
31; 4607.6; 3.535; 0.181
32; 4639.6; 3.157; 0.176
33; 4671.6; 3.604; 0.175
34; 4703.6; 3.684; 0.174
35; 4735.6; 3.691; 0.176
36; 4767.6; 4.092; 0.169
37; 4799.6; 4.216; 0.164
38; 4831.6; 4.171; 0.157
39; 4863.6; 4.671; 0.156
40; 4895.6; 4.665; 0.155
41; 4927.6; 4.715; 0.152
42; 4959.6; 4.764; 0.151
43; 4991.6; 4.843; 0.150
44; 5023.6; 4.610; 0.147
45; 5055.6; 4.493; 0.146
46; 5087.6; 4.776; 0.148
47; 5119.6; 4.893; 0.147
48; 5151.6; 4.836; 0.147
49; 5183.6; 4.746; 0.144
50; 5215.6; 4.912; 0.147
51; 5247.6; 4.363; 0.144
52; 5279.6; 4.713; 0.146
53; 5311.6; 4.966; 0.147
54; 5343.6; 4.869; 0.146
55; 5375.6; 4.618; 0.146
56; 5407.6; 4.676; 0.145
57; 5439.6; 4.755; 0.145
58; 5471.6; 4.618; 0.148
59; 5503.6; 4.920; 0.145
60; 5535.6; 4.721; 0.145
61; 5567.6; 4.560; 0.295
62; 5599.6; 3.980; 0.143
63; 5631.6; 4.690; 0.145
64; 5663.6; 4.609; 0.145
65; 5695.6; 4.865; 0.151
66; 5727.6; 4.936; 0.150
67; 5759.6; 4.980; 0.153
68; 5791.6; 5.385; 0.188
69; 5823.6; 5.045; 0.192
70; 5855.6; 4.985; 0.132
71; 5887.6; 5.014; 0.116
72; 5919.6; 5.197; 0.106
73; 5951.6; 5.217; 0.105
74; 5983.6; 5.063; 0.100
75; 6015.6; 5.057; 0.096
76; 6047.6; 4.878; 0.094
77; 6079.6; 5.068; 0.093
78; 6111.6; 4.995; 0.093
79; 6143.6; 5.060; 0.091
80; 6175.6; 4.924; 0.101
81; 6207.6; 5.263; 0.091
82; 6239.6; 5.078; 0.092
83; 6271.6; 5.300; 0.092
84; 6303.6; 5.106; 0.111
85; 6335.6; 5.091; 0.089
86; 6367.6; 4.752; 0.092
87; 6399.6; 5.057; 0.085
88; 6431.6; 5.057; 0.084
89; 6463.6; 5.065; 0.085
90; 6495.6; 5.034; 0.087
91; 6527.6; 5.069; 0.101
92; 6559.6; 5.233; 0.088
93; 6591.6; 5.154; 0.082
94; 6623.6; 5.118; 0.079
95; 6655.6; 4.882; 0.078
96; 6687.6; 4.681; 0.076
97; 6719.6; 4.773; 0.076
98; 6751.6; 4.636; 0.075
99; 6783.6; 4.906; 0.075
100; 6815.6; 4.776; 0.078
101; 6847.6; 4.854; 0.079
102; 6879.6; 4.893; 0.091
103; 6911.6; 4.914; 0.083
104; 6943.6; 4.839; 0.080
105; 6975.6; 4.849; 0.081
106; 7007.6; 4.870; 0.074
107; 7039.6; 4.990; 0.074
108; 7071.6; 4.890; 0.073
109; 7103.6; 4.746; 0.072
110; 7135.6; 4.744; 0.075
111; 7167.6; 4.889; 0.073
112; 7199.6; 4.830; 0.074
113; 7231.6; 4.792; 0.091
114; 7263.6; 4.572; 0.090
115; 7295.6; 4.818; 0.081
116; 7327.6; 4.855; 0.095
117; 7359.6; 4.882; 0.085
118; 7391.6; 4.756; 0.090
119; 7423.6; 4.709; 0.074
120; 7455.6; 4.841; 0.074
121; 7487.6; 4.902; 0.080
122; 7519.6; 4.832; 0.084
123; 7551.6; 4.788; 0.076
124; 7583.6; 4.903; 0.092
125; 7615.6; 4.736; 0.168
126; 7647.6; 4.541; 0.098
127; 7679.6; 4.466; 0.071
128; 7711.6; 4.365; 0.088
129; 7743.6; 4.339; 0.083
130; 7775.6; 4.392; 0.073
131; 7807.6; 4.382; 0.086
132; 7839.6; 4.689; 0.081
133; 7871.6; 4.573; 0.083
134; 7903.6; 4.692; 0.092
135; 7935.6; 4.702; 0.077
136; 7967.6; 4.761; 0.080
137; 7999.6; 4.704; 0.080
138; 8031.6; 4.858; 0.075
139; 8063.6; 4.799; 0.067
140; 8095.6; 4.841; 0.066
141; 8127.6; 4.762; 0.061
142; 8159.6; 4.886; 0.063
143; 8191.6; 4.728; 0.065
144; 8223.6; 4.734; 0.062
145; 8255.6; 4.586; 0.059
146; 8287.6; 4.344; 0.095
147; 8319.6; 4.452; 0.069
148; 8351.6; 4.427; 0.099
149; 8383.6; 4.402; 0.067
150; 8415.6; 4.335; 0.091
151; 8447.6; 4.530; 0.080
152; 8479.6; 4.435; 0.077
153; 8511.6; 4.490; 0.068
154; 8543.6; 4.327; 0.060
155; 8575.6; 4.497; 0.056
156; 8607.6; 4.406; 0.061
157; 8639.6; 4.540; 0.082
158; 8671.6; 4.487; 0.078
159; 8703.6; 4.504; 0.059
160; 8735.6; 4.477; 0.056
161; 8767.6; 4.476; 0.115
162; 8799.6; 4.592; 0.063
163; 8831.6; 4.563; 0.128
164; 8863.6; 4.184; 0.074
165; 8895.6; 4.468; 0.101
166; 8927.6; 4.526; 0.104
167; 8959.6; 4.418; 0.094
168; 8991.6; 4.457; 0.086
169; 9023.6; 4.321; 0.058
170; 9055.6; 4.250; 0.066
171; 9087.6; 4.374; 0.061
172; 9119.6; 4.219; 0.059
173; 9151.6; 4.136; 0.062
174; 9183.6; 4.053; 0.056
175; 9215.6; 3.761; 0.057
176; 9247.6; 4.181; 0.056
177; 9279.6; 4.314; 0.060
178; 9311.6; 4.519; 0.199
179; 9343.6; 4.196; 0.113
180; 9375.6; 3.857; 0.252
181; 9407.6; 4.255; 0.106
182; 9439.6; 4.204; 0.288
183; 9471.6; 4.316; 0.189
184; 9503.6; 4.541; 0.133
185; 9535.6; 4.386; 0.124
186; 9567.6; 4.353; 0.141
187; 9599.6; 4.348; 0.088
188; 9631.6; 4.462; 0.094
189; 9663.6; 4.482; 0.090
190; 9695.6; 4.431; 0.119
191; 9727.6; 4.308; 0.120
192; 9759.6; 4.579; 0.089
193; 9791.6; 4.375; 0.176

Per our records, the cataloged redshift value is 0.080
